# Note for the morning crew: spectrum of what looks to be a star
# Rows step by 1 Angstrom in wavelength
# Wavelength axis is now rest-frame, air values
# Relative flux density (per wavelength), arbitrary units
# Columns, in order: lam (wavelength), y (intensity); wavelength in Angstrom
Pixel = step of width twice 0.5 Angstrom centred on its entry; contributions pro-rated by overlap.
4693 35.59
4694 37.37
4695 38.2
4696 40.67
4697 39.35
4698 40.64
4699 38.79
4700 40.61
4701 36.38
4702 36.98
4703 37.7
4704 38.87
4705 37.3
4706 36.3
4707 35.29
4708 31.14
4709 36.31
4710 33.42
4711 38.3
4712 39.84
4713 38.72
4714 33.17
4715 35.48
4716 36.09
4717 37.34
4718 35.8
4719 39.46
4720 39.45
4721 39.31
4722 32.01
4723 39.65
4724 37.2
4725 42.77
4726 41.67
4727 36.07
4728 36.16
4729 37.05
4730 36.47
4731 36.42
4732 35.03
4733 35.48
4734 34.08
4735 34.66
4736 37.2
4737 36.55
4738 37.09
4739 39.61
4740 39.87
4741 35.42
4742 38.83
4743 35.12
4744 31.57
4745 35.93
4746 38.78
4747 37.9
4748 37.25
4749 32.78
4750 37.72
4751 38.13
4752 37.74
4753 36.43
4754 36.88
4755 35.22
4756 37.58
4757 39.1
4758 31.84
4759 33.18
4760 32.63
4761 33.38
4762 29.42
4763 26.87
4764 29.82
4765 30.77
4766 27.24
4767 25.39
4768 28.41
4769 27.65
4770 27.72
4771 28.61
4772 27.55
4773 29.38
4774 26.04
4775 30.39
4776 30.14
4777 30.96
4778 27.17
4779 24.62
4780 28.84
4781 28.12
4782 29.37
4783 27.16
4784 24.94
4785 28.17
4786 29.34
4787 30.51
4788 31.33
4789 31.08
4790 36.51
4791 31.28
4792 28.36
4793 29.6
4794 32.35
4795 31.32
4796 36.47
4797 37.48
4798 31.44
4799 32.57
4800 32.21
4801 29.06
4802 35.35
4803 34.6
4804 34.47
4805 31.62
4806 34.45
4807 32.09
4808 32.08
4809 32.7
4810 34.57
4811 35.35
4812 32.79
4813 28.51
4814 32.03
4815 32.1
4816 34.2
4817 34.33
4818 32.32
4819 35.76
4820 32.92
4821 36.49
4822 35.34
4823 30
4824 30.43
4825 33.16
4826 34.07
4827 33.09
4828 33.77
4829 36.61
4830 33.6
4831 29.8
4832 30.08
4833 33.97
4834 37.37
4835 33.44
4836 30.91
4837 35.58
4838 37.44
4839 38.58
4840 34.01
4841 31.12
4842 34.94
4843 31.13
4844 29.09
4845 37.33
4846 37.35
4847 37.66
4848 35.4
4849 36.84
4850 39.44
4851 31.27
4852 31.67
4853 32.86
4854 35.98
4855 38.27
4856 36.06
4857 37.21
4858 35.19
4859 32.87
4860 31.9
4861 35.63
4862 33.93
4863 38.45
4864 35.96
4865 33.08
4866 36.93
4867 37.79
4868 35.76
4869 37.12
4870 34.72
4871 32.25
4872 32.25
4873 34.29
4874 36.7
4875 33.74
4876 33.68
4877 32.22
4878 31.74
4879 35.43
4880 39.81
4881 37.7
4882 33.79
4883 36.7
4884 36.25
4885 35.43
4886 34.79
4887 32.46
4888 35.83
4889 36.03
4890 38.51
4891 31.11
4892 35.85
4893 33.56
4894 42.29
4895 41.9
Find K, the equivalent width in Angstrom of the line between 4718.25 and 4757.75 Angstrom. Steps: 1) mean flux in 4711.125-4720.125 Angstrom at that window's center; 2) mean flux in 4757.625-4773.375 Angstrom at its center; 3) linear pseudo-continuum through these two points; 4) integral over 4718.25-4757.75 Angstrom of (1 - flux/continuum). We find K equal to -4.0 Angstrom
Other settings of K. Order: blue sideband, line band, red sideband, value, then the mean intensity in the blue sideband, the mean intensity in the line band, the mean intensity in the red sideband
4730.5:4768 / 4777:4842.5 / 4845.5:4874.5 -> 5.04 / 34.7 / 32.4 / 35.3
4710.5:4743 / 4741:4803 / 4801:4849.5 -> 6.60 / 37.2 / 31.8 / 33.7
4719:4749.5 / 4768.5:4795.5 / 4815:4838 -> 4.59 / 37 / 29.2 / 33.6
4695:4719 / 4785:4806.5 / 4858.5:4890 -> 2.22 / 37.2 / 32.3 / 35.1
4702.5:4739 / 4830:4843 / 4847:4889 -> 0.62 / 36.8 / 33.8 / 35.1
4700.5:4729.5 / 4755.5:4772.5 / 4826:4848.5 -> 2.61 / 37.1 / 30.4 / 34.2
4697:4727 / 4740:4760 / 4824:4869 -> 0.27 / 37.5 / 36.2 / 34.7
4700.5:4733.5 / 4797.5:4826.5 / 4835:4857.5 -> 2.03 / 36.9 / 33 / 35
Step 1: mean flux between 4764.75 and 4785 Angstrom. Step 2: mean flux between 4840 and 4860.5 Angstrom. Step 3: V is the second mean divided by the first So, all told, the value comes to 1.2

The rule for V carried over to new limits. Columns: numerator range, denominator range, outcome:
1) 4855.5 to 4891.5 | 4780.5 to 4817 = 1.10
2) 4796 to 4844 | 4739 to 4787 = 1.05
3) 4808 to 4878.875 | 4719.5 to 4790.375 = 1.02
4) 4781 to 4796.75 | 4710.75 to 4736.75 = 0.82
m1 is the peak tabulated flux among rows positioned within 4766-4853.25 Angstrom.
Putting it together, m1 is 39.44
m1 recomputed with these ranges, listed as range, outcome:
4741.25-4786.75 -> 39.1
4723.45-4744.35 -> 42.77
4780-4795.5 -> 36.51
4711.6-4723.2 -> 39.84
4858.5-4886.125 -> 39.81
